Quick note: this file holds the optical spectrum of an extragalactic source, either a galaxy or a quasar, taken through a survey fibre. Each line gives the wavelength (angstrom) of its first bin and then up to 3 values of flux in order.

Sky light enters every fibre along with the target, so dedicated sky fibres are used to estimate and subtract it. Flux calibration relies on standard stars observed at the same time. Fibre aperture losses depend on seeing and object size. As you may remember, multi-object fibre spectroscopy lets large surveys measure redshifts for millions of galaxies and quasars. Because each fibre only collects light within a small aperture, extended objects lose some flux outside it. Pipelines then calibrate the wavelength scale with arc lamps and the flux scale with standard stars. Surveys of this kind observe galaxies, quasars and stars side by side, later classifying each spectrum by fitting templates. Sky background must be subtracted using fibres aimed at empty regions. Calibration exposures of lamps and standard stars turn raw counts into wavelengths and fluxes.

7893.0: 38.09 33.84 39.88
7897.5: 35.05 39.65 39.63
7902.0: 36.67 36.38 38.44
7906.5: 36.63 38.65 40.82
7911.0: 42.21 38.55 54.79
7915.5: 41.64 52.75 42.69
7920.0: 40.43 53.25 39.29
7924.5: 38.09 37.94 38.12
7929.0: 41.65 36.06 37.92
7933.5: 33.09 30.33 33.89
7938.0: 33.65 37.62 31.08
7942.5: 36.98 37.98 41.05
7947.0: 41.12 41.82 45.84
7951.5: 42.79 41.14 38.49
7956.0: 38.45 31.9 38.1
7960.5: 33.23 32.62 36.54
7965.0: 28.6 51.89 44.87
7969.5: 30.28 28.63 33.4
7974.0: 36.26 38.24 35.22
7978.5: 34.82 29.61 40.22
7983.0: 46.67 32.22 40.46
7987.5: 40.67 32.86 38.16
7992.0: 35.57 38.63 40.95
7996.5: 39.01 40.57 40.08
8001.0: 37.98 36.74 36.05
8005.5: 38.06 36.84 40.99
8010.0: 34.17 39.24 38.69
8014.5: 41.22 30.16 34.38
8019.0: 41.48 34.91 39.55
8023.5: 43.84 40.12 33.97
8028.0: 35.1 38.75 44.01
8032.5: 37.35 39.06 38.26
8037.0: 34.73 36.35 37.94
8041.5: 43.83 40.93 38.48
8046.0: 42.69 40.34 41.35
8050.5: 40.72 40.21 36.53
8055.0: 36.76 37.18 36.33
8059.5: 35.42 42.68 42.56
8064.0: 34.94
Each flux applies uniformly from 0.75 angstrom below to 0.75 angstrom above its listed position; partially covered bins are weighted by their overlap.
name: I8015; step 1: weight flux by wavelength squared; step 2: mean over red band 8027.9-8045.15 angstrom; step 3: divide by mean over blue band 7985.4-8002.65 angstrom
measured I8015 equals 1.02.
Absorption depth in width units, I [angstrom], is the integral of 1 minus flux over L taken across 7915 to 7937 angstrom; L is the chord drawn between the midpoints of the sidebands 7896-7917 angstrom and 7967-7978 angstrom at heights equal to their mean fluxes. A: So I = -0.5 angstrom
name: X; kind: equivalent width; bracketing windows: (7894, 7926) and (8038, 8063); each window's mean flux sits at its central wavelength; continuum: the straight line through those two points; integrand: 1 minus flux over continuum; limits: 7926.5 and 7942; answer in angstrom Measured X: 2.0 angstrom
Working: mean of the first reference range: 40.9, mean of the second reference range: 39.4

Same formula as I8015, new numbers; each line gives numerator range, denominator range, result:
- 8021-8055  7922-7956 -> 1.05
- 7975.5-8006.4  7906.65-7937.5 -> 0.95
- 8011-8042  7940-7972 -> 1.03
